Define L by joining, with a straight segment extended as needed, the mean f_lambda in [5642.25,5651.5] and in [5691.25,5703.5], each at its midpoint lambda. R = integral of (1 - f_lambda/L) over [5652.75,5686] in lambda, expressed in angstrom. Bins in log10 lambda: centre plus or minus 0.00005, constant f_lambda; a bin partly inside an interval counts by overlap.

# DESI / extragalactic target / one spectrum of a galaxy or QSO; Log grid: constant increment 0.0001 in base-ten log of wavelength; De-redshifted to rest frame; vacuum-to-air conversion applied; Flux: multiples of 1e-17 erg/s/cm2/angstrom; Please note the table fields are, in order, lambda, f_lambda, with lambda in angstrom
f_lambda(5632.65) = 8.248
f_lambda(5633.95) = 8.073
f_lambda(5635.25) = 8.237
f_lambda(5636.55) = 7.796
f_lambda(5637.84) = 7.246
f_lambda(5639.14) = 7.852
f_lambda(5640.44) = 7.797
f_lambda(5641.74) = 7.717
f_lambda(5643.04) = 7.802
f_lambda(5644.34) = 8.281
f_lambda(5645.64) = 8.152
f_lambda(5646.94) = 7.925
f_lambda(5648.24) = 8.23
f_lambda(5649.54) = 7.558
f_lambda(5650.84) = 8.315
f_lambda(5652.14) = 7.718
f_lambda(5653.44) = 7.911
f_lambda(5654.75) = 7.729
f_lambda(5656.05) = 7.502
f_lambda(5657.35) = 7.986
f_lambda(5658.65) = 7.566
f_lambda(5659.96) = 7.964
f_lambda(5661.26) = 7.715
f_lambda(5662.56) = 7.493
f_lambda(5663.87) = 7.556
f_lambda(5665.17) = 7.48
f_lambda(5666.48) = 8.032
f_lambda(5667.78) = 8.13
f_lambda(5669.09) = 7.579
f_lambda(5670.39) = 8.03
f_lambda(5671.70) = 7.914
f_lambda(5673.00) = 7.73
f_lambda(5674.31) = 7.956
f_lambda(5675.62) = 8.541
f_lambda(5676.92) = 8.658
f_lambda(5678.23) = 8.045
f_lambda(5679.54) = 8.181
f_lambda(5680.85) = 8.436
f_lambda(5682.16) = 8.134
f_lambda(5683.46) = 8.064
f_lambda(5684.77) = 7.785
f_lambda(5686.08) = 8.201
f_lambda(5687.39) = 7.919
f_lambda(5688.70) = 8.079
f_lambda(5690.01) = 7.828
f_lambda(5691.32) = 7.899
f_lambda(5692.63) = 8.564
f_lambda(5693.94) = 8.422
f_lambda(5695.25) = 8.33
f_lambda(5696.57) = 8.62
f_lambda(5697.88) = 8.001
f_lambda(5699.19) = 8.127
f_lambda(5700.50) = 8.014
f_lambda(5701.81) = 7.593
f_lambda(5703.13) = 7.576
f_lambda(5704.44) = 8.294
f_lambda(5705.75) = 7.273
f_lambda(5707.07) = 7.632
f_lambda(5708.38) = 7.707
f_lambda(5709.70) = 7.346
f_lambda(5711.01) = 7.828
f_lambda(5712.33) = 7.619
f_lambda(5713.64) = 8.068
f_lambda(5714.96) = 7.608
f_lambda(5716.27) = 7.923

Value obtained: 0.6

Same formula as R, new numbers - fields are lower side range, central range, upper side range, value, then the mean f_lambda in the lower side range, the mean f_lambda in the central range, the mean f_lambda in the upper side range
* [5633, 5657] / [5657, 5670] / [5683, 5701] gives 0.4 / 7.88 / 7.75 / 8.13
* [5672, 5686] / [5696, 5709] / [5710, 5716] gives 0.0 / 8.15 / 7.88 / 7.77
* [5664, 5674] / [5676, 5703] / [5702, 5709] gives -1.3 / 7.83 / 8.14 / 7.69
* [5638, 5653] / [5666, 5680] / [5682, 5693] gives -0.1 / 7.92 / 8.07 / 8.04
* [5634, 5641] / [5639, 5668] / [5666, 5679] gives 0.3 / 7.81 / 7.84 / 8.06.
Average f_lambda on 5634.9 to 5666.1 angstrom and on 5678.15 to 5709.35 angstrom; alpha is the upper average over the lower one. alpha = 1.0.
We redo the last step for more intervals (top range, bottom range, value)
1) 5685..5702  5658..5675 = 1.05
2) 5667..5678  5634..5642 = 1.03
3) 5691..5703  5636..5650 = 1.04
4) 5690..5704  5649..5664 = 1.04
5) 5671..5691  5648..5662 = 1.03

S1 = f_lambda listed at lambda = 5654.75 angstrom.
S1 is 7.729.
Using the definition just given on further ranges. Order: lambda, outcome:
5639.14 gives 7.852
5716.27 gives 7.923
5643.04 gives 7.802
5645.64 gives 8.152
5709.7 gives 7.346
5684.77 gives 7.785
